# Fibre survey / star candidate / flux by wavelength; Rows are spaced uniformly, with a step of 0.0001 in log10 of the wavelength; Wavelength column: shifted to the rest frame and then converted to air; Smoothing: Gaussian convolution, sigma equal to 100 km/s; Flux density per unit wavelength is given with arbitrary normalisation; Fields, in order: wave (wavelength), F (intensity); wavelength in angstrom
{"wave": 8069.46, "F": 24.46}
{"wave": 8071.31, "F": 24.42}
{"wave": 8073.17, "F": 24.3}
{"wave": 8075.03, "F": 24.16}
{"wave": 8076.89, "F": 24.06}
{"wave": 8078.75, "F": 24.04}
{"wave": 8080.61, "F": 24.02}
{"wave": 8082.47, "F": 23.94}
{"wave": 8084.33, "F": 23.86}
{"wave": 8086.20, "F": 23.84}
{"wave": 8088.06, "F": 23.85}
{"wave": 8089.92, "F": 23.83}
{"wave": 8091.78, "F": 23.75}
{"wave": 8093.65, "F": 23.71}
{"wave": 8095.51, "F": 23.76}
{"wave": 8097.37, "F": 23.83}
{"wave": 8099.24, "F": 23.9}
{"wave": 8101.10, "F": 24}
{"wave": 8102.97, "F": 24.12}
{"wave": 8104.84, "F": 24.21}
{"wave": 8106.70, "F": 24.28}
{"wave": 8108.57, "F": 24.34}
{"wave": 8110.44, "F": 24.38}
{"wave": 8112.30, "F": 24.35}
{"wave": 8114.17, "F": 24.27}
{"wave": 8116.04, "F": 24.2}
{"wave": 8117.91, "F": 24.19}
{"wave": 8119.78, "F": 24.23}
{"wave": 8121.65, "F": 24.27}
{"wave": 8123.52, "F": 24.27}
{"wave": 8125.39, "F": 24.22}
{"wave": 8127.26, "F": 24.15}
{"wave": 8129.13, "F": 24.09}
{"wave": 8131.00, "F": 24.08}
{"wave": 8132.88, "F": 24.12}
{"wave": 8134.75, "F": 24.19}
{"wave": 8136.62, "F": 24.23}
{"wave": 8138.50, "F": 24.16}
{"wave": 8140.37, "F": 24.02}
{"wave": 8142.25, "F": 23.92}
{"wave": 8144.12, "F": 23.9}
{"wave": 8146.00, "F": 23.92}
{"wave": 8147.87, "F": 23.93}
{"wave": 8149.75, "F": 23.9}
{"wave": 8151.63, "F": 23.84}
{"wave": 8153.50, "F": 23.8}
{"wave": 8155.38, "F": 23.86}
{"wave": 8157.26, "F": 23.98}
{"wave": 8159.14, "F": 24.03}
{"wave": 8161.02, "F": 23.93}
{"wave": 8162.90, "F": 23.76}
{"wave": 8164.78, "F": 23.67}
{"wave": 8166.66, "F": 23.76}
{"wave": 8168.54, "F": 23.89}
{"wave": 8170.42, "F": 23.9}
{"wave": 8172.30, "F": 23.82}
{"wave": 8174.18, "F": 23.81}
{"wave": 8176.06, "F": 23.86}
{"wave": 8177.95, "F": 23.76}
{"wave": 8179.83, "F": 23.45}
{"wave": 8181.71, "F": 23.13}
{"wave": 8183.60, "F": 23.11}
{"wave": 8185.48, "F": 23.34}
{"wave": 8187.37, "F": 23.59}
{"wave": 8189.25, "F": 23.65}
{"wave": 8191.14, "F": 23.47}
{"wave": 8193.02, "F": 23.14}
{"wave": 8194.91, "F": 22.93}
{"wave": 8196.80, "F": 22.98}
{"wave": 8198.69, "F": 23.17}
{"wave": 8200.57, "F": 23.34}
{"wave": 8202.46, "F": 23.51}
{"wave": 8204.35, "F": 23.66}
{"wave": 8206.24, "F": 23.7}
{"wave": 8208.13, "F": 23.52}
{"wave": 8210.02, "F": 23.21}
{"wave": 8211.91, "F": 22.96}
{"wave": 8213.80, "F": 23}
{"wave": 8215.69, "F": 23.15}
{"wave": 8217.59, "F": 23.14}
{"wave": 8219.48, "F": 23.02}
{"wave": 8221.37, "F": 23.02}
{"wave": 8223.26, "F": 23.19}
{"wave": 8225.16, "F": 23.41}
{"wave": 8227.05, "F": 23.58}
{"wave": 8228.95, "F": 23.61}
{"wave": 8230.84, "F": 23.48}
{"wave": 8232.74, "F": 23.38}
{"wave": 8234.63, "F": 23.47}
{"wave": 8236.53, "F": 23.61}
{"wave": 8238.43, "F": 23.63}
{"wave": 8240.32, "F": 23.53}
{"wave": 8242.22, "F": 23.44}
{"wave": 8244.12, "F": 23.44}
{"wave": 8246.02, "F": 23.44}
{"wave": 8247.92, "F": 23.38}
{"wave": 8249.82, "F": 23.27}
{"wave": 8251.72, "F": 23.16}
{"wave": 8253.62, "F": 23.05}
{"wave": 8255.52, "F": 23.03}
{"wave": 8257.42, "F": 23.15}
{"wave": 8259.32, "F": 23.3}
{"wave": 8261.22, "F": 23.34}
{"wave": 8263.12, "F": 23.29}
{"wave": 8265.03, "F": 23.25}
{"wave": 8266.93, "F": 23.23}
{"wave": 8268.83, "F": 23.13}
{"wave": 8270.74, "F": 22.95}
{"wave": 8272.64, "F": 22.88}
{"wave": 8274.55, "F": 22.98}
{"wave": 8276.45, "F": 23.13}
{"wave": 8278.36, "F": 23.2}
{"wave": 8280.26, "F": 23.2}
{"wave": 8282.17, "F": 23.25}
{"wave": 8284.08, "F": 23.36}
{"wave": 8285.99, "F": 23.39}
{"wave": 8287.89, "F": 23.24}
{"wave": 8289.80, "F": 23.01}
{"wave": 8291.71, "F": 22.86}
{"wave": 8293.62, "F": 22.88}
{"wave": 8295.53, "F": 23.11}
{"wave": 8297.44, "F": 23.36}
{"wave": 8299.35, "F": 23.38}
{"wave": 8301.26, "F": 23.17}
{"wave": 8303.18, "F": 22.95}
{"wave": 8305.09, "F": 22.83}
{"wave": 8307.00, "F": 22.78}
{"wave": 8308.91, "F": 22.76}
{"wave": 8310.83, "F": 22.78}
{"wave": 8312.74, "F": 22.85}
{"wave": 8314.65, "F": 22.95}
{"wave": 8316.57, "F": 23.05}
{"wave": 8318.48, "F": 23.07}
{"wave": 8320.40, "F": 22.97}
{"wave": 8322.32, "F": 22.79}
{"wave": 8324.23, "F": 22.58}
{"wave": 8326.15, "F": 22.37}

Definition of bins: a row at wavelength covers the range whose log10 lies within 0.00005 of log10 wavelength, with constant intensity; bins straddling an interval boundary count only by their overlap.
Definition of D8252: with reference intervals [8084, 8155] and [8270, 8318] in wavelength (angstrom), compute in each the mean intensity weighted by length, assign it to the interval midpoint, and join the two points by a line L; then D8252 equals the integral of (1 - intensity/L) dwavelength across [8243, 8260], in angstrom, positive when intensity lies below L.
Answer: 0.0 angstrom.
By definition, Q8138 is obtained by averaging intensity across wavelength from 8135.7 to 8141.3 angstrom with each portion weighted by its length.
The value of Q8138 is 24.1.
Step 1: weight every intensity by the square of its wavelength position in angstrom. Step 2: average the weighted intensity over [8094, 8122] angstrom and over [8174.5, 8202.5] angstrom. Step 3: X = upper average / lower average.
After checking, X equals 1.0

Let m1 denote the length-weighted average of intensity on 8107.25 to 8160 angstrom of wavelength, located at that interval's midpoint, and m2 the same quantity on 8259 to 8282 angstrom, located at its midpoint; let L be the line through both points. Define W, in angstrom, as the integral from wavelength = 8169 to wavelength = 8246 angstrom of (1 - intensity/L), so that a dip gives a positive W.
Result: 0.6 angstrom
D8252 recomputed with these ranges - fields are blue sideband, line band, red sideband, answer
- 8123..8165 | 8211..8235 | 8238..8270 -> 0.24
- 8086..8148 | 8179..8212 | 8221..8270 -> 0.41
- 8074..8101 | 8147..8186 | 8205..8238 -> -0.30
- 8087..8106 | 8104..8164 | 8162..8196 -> -0.87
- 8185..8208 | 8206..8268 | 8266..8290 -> -0.11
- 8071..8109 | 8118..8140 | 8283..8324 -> -0.33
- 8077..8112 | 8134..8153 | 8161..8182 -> -0.13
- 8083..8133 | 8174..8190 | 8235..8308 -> 0.12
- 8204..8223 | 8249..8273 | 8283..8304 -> 0.02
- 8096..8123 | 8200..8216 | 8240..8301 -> 0.16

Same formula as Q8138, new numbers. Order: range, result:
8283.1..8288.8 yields 23.3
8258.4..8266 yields 23.3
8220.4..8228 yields 23.3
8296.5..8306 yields 23.1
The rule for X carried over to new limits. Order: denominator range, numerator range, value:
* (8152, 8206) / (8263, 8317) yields 1.00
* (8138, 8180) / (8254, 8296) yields 1.00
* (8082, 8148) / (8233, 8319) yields 1.00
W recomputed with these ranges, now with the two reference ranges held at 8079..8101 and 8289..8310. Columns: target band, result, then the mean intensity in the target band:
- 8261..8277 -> 0.0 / 23.1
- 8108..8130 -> -0.5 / 24.2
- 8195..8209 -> 0.0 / 23.4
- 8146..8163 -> -0.2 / 23.9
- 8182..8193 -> 0.0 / 23.4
